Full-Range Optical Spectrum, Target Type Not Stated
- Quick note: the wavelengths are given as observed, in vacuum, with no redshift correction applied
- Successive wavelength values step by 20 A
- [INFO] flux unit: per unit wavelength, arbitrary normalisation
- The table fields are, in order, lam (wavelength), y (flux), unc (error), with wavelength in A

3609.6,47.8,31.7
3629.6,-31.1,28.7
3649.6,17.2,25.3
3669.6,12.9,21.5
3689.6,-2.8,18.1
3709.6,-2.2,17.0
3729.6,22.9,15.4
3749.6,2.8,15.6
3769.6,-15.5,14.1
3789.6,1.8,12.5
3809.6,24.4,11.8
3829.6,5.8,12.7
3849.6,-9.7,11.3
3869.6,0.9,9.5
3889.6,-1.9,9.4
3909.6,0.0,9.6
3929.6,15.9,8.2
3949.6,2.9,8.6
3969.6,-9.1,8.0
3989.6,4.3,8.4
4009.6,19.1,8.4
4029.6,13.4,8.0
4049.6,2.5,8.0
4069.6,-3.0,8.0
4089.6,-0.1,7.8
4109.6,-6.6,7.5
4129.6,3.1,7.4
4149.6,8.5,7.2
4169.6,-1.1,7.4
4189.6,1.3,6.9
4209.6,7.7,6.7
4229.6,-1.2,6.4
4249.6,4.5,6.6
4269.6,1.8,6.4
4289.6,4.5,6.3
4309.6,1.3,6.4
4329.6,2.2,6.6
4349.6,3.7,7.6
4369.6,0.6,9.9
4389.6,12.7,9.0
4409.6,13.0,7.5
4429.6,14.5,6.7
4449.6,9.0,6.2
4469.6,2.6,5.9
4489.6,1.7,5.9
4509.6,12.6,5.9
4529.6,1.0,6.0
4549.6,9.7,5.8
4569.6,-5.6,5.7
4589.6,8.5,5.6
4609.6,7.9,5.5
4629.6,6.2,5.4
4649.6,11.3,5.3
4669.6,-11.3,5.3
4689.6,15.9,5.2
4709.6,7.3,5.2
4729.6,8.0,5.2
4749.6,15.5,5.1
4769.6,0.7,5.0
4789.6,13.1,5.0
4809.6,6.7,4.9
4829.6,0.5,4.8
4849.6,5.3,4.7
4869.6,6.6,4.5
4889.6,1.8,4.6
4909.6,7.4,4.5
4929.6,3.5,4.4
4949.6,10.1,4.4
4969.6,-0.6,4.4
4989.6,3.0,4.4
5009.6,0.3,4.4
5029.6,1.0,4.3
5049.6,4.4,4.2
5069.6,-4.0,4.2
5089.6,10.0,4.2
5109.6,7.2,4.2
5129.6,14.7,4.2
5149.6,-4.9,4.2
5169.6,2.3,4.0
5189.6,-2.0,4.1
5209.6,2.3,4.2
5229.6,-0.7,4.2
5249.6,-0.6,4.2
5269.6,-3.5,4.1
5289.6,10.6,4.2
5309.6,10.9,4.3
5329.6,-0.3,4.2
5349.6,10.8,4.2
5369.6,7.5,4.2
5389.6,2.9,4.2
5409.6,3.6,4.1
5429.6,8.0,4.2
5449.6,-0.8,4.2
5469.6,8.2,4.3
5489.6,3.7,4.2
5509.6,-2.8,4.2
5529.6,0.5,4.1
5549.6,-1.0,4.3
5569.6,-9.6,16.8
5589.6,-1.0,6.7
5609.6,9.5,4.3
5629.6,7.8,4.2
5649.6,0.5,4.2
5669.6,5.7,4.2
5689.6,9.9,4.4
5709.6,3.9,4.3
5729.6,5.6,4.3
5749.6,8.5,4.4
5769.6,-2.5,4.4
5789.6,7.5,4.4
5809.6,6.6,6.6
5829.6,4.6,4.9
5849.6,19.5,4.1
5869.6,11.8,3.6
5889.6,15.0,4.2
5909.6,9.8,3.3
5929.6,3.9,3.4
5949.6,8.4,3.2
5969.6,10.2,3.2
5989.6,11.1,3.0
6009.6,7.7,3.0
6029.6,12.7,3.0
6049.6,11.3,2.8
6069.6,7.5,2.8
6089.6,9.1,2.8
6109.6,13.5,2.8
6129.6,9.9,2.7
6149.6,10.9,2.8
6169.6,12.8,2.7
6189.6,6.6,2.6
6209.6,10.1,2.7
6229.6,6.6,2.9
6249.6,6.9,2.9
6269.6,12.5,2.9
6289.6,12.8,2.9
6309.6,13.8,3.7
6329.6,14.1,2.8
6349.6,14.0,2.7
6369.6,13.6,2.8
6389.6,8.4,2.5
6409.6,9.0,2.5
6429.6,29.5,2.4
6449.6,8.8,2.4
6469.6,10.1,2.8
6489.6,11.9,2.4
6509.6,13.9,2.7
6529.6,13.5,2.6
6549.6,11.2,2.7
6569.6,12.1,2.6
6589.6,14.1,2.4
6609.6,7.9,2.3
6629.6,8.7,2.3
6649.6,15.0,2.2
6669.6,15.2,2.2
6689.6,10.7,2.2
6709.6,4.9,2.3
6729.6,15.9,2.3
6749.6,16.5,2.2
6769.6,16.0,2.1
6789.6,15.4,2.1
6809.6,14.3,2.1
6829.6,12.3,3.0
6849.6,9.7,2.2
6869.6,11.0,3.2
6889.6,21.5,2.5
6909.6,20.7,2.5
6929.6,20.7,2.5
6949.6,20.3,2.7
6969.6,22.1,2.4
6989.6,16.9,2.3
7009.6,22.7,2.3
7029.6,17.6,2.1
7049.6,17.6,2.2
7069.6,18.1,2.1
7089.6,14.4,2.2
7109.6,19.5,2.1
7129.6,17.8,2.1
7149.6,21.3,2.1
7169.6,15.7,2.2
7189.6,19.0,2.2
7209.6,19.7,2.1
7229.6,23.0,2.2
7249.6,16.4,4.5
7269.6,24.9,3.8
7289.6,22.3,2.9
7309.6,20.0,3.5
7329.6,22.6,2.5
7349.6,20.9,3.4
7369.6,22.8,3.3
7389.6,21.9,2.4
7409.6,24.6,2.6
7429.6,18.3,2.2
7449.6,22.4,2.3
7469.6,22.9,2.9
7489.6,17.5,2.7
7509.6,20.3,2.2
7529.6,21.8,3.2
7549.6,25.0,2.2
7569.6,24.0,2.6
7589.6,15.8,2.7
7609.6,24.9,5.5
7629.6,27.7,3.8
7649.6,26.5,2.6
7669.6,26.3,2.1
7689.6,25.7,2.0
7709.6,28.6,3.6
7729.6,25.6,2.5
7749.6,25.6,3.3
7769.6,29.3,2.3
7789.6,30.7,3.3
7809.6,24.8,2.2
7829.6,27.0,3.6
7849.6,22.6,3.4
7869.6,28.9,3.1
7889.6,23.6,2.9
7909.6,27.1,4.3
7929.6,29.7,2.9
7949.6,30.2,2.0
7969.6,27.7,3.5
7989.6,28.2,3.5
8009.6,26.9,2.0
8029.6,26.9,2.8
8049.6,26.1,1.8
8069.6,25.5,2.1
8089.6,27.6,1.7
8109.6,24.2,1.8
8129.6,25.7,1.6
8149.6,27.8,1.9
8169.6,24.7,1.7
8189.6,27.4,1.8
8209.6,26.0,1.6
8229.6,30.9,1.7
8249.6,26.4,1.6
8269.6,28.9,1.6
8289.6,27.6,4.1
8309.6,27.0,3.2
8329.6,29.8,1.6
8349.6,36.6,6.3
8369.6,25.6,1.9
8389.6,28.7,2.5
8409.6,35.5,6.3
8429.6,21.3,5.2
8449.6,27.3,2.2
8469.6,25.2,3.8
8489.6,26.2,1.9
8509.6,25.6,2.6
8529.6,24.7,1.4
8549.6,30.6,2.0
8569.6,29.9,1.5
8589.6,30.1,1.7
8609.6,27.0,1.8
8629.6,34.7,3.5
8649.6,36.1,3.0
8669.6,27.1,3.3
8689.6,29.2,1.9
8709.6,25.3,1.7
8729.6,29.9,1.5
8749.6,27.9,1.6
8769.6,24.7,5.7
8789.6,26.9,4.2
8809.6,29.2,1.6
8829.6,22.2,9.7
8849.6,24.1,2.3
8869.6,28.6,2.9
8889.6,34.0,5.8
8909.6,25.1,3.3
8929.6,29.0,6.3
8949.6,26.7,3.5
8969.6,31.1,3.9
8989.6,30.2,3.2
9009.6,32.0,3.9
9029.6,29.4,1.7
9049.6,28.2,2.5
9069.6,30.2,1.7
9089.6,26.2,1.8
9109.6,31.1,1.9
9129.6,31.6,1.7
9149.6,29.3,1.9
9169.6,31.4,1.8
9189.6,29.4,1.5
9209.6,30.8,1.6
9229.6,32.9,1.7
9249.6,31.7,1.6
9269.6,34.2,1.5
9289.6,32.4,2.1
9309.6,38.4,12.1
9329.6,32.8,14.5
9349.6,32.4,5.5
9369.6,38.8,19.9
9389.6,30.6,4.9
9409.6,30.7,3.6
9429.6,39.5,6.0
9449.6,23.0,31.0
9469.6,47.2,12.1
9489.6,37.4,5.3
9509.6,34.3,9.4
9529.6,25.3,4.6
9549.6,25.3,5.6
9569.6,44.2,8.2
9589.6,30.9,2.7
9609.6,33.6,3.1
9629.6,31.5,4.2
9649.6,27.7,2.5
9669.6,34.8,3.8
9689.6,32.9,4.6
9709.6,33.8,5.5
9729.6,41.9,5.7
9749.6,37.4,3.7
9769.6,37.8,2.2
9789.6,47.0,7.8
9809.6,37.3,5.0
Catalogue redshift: 0.73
